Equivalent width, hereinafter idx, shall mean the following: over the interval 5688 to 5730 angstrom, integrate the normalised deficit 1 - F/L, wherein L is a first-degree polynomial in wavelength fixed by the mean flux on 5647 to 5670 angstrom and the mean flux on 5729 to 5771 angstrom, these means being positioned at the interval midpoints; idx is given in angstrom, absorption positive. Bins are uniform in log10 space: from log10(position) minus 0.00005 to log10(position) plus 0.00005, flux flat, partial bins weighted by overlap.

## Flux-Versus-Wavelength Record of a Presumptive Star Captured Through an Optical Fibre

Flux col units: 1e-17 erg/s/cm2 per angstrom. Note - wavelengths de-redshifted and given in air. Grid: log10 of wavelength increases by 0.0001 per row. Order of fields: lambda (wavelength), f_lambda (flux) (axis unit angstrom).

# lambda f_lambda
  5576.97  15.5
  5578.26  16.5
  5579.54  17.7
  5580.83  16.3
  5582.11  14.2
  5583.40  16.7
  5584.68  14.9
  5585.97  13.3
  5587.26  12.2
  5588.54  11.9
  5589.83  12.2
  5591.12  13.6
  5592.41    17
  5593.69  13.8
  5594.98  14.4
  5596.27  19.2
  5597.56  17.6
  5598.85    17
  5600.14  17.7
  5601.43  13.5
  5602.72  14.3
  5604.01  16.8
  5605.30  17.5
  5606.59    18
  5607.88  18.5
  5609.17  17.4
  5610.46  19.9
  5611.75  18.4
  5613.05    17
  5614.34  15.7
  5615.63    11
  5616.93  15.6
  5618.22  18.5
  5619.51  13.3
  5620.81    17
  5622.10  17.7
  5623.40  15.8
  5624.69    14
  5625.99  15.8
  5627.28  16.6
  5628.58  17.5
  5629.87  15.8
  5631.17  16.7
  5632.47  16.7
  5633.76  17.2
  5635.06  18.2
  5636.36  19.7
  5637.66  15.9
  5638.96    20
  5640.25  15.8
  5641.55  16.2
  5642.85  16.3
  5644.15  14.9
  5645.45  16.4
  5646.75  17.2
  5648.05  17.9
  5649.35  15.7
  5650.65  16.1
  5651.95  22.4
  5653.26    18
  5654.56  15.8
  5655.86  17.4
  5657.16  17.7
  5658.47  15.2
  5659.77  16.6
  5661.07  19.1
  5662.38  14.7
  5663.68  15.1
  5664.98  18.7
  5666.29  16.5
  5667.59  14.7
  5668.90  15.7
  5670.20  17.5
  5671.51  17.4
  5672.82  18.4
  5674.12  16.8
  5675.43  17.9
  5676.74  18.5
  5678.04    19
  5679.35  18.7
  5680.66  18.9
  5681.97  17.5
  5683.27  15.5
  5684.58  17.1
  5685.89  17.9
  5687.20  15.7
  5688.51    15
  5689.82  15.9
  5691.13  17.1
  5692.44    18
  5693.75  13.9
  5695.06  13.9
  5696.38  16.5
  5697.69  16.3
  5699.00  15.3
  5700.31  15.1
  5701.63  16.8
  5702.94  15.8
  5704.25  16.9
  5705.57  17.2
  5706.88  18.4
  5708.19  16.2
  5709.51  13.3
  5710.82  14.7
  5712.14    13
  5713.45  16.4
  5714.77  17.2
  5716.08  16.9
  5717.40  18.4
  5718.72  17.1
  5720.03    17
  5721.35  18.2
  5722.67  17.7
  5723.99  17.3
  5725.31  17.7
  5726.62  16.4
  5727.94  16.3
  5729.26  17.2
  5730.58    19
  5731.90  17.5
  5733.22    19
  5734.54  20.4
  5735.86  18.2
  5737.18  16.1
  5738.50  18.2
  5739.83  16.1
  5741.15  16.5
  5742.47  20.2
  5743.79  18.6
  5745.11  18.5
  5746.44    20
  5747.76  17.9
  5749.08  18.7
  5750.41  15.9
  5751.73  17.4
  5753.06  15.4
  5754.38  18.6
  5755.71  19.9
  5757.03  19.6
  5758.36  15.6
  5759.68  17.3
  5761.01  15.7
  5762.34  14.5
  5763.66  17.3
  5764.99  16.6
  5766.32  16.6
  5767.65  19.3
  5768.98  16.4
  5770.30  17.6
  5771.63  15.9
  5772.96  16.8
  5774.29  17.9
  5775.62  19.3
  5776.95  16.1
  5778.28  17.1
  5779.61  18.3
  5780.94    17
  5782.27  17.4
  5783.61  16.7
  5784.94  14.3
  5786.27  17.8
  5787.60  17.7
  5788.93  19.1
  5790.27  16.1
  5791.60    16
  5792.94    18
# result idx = 2.4 angstrom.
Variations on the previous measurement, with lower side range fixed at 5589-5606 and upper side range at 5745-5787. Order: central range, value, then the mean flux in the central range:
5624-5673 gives -2.09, 16.9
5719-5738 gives -0.88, 17.7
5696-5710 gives 0.42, 16.2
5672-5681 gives -1.01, 18.3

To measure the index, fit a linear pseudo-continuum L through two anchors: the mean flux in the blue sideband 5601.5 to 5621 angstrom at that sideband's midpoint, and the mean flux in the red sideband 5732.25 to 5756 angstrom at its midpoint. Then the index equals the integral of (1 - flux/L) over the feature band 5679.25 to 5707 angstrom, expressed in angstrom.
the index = 1.6 angstrom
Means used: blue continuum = 16.5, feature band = 16.4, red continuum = 18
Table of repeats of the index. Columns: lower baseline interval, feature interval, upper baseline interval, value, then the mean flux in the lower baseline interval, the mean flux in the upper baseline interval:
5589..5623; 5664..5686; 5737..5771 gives -0.8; 16.2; 17.5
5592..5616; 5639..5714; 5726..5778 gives 1.9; 16.6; 17.5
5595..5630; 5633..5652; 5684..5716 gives -0.9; 16.5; 16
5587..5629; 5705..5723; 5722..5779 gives 0.6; 16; 17.5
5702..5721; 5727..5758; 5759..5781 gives -2.4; 16.4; 17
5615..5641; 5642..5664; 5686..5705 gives -0.8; 16.4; 15.9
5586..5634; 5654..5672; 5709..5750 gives 0.0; 16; 17.4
